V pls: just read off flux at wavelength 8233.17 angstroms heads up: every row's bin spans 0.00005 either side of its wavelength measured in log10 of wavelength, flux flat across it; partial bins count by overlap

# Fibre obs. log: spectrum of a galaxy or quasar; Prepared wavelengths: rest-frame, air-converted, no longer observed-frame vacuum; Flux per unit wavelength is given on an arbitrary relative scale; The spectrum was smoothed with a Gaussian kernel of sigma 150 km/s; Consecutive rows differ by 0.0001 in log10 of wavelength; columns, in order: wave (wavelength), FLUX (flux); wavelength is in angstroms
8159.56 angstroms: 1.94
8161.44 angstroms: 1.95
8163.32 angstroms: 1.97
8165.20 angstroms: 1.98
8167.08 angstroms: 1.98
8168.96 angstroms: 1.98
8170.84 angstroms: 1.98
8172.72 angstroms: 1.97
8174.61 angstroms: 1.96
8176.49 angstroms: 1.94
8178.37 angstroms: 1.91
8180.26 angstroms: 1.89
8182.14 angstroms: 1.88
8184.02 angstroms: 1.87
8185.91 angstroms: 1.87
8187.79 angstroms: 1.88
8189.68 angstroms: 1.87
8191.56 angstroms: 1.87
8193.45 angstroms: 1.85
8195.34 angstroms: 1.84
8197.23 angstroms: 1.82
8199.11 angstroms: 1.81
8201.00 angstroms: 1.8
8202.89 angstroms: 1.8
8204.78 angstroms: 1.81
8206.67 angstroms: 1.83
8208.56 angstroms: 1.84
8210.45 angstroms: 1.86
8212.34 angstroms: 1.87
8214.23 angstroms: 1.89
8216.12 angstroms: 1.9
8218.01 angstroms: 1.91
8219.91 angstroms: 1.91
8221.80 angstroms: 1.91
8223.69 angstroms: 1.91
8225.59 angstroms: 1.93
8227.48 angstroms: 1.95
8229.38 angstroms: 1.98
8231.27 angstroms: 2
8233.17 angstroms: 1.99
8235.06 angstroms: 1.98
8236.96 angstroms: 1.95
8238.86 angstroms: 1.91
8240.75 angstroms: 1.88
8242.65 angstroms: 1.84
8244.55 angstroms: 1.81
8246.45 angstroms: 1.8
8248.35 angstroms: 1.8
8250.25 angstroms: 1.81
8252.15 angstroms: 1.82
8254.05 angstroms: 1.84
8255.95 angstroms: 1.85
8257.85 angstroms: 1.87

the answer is 1.99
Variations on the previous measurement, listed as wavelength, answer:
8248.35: 1.8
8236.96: 1.95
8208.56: 1.84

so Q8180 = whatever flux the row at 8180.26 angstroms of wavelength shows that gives 1.89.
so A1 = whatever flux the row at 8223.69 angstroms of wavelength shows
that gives 1.91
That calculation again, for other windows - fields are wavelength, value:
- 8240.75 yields 1.88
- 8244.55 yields 1.81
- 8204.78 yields 1.81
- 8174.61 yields 1.96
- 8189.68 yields 1.87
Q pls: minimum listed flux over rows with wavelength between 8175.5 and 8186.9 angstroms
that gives 1.87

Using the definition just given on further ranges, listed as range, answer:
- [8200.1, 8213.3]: 1.8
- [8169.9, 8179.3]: 1.91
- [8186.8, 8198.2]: 1.82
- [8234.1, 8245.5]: 1.81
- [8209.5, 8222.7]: 1.86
